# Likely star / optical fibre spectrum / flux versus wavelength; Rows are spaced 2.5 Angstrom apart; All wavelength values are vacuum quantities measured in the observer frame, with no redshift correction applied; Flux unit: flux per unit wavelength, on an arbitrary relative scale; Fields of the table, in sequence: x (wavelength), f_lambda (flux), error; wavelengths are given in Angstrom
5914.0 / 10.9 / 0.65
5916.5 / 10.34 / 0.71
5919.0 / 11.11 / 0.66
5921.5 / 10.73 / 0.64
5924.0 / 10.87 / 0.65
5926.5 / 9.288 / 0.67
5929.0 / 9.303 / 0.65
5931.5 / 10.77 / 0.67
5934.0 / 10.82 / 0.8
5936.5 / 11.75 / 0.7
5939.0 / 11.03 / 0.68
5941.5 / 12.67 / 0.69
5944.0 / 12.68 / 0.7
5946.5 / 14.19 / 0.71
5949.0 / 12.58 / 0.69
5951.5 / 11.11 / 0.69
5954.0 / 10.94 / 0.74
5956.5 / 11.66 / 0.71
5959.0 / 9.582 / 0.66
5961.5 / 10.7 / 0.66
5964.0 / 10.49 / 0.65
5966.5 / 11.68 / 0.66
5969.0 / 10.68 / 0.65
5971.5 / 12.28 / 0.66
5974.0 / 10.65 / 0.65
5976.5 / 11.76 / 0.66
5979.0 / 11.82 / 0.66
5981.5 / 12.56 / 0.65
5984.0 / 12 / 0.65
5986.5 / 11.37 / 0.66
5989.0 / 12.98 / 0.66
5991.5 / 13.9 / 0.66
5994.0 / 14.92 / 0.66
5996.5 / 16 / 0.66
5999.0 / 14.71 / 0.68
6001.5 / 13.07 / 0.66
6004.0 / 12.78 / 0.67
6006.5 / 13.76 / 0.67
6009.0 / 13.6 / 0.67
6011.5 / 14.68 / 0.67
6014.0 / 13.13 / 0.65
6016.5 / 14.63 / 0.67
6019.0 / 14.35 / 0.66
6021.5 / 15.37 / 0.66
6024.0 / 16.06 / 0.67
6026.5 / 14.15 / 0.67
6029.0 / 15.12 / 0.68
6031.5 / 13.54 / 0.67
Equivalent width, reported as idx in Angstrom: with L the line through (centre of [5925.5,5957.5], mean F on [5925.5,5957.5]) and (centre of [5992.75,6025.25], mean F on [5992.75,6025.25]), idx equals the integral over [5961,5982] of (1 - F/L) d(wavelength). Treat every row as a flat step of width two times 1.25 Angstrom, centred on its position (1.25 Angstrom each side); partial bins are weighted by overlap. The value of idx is 2.3 Angstrom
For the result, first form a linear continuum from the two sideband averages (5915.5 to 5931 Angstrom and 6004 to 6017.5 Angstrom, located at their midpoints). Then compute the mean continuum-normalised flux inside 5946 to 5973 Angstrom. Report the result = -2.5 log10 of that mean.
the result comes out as 0.04 mag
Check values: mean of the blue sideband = 10.3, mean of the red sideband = 13.8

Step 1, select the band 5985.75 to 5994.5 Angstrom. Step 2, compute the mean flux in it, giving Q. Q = 13.3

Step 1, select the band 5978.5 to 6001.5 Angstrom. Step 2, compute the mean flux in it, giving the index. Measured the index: 13.4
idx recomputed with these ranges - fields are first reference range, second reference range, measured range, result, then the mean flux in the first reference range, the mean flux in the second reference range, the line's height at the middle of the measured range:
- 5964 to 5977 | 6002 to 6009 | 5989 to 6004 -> -1.72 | 11.3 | 13.3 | 12.8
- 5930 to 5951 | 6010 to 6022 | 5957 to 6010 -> 3.75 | 12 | 14.4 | 13.3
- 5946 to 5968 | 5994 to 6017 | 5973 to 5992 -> 1.04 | 11.3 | 14.1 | 12.8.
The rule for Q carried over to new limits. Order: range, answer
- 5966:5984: 11.7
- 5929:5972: 11.4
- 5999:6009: 13.4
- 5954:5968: 10.8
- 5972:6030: 13.6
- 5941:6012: 12.5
